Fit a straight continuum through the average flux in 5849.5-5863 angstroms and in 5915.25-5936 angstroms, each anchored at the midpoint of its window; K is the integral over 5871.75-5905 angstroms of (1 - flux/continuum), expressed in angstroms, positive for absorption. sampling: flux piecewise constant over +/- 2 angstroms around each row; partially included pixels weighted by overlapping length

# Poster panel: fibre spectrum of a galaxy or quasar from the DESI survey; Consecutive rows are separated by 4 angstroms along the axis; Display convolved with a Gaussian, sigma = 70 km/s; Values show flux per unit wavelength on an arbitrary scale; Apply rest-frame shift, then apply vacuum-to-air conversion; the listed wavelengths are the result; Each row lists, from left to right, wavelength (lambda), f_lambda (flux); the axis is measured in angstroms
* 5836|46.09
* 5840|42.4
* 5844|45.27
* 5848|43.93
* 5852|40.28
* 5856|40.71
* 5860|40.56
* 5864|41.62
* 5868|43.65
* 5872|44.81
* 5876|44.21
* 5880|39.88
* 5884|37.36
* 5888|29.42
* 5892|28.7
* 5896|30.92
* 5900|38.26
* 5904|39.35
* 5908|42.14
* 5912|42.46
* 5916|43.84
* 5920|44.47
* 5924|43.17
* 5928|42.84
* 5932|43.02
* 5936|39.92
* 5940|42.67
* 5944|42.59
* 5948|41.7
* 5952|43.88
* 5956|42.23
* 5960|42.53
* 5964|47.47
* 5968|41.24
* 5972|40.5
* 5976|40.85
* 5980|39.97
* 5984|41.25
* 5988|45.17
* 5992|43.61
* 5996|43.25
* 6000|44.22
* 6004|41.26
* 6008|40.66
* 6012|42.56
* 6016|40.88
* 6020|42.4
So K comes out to 4.2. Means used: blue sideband 40.7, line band 36.5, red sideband 43.1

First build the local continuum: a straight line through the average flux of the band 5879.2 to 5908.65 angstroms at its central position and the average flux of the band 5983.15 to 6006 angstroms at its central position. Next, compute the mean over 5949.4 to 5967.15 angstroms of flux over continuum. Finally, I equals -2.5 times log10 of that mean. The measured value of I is -0.09 mag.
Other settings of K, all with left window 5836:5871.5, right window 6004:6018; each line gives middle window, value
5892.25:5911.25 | 2.3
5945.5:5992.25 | -0.9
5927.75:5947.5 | -0.1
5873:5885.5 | 0.4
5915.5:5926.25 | -0.4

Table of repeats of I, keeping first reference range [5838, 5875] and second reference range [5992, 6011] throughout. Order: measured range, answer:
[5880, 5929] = 0.11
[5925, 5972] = 0.00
